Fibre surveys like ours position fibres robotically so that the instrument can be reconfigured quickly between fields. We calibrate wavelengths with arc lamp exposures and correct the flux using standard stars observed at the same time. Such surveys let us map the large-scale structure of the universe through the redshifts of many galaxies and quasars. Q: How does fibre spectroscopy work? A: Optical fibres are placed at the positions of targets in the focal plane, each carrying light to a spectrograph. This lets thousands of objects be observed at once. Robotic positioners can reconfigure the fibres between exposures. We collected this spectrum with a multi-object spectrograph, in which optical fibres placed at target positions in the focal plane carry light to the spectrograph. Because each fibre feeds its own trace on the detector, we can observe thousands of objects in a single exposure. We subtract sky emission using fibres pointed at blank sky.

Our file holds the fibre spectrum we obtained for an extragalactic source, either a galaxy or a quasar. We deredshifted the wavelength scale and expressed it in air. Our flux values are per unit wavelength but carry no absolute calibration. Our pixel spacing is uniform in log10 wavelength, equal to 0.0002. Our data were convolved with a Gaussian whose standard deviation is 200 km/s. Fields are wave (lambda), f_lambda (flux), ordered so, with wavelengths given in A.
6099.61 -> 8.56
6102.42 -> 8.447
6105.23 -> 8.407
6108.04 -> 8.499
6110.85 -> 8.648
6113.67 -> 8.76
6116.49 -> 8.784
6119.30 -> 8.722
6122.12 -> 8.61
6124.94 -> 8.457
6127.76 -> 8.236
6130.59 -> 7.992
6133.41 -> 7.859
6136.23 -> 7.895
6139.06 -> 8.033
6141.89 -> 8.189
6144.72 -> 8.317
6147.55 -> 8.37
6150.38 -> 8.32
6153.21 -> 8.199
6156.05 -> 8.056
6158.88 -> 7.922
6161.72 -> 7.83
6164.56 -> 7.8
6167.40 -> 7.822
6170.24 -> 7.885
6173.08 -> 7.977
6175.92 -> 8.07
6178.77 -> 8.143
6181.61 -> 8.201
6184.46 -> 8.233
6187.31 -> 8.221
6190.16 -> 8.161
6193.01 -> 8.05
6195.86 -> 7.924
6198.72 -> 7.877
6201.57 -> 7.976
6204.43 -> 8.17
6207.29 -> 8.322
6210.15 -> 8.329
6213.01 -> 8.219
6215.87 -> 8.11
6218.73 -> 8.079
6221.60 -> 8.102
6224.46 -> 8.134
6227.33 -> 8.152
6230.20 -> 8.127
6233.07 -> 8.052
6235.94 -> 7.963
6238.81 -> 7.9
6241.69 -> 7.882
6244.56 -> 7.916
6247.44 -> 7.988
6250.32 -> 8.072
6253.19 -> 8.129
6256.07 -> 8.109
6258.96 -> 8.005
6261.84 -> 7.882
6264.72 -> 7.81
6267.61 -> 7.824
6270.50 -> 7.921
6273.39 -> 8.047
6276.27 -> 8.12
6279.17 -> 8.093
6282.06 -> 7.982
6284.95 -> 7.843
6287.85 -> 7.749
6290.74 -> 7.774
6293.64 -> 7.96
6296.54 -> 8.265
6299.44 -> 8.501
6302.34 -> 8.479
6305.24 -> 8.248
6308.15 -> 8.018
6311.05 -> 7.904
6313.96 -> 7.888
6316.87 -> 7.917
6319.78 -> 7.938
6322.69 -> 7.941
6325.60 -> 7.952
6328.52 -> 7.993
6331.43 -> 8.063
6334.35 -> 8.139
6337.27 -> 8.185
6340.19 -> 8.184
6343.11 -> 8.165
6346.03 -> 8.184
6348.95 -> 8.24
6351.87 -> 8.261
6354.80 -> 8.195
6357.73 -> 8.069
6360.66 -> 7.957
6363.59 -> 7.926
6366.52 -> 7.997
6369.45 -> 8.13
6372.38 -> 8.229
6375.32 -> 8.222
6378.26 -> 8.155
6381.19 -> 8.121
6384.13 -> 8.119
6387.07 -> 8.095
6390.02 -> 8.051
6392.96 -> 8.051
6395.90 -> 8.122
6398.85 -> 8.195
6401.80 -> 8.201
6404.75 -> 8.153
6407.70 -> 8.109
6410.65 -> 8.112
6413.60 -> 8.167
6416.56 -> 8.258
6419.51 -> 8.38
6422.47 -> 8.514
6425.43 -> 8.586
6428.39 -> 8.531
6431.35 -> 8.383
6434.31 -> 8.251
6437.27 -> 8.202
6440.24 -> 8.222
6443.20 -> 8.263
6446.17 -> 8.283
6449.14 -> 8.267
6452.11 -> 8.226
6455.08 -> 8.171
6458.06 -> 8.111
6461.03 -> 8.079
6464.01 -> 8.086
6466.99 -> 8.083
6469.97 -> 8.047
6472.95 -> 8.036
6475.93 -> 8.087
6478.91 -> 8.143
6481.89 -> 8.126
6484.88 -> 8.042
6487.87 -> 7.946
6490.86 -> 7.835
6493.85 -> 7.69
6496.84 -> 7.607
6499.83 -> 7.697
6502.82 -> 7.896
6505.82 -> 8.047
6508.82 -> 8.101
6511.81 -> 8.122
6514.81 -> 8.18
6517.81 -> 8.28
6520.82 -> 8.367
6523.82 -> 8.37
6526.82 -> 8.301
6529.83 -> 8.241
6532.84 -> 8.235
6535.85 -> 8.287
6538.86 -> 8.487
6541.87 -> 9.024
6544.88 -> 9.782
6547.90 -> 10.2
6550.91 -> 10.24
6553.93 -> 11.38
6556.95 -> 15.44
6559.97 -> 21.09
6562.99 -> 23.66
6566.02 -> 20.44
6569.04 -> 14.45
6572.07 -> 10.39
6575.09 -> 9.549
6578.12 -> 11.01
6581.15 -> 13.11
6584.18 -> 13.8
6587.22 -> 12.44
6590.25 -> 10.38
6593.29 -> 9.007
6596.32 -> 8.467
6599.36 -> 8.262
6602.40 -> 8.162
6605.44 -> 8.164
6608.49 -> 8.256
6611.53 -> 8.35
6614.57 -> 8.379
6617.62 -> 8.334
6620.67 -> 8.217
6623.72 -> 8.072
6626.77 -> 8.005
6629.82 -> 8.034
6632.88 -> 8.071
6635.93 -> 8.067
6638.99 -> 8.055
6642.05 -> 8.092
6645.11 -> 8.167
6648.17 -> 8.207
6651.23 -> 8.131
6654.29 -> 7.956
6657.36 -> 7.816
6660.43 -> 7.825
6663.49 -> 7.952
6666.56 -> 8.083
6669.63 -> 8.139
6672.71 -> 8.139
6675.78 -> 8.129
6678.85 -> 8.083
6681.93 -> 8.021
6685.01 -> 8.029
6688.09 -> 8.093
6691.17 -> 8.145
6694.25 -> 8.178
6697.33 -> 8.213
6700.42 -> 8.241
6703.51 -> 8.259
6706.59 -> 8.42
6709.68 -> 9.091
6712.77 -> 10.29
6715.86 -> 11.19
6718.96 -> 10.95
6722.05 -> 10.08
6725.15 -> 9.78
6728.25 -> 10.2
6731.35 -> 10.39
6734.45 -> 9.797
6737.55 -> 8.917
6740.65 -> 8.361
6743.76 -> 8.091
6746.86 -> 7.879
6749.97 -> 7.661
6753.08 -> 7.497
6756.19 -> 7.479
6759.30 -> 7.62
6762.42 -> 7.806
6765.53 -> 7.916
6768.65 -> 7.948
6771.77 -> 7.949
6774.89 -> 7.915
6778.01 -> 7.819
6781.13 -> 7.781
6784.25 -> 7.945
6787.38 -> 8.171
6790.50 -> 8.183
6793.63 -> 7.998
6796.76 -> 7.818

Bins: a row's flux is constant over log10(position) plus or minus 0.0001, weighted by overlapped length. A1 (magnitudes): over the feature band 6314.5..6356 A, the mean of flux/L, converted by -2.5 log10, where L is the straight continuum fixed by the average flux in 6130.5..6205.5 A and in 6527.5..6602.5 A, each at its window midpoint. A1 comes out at 0.19 mag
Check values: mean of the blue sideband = 8.06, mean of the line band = 8.09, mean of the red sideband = 11.8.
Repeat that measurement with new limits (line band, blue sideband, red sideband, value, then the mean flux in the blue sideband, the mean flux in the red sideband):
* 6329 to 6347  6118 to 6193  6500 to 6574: 0.16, 8.13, 10.9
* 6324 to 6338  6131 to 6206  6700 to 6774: 0.03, 8.06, 8.82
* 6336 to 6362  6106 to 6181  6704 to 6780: 0.03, 8.21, 8.78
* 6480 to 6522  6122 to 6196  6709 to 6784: 0.06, 8.1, 8.75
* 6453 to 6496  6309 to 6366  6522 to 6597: 0.28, 8.06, 11.8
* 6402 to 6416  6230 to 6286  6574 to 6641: 0.05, 7.98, 9.18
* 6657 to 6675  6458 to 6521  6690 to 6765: 0.08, 8.02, 8.85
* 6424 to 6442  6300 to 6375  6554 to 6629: 0.12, 8.1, 11.4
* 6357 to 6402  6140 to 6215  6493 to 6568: 0.17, 8.1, 10.5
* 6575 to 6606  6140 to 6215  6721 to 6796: -0.24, 8.1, 8.36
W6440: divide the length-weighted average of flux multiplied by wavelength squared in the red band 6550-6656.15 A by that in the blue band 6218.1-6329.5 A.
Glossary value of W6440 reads 1.5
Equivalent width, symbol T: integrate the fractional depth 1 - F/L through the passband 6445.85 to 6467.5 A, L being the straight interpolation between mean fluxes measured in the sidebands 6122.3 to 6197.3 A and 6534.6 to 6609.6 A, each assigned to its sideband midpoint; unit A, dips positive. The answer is 5.2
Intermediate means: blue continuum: 8.09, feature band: 8.16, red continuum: 11.8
